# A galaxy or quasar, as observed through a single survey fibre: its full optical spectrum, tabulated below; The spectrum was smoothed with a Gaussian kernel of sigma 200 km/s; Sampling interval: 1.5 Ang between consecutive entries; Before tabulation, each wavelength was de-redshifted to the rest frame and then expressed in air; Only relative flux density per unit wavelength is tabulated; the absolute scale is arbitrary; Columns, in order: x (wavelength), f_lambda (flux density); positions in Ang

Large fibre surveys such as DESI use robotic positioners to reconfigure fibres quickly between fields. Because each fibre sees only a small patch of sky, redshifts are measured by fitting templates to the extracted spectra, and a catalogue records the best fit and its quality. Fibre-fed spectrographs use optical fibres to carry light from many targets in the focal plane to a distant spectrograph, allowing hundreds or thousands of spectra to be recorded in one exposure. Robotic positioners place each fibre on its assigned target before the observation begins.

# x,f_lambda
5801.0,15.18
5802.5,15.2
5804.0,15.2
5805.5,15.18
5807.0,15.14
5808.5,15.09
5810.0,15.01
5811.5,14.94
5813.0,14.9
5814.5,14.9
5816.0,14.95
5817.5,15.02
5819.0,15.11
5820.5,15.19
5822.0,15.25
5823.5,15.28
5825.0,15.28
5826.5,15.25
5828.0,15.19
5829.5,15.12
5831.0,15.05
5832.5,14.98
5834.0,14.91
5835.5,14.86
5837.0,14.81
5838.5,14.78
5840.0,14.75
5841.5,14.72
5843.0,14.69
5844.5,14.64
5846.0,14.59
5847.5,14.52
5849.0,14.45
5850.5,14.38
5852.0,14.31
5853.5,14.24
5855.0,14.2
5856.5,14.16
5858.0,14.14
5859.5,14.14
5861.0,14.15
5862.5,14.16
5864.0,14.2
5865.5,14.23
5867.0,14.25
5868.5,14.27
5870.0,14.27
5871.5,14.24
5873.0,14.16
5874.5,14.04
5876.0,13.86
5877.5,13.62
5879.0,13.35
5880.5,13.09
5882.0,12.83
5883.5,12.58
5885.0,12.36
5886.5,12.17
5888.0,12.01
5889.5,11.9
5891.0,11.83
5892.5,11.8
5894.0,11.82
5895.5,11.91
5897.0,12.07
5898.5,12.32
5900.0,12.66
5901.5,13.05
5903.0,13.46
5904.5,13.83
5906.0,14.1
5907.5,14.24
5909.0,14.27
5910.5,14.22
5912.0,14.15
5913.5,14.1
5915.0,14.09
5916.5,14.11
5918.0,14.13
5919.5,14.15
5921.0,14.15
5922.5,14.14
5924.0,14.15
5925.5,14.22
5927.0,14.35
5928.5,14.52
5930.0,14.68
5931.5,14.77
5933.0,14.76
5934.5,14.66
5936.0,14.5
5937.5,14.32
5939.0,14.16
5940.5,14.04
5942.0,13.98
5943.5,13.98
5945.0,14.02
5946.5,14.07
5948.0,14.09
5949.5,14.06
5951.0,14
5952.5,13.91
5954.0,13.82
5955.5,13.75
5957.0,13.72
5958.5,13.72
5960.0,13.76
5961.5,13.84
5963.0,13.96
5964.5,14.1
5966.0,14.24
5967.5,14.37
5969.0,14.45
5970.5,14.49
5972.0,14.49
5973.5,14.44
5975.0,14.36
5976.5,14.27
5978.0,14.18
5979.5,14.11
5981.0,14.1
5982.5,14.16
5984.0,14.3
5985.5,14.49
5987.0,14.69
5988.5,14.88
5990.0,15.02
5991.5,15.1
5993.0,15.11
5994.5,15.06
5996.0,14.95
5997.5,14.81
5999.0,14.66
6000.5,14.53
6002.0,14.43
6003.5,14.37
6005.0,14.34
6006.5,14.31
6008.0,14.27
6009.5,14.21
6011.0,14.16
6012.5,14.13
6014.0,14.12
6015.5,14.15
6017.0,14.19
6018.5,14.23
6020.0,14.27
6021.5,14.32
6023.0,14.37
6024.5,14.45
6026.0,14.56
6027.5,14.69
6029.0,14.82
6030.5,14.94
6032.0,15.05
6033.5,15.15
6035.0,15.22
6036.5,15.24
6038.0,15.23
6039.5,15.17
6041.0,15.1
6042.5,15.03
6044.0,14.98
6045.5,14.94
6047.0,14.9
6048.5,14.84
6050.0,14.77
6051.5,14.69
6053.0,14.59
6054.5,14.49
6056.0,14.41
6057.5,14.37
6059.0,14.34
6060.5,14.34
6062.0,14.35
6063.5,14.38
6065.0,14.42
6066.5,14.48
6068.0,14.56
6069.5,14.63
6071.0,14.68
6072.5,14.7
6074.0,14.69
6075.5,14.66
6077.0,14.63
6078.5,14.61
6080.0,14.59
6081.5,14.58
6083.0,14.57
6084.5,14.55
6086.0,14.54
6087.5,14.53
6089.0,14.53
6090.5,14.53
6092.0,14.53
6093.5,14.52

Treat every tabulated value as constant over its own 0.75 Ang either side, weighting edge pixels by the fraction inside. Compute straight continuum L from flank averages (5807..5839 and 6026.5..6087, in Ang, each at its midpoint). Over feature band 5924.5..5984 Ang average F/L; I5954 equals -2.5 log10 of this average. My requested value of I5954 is 0.05 mag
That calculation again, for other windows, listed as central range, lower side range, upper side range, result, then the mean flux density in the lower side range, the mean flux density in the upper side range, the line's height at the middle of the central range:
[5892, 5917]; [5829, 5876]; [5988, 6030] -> 0.09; 14.5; 14.5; 14.5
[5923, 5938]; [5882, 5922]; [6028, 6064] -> -0.08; 13.1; 14.8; 13.5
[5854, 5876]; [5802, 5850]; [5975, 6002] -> 0.05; 15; 14.6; 14.9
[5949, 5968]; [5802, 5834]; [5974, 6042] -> 0.06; 15.1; 14.6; 14.7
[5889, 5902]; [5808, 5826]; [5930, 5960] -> 0.19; 15.1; 14.1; 14.5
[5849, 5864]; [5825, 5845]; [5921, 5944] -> 0.04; 14.9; 14.3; 14.8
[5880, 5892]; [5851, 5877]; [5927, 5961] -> 0.15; 14.2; 14.2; 14.2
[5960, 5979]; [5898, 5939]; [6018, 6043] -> 0.01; 14.1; 14.8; 14.4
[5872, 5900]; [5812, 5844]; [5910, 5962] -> 0.15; 15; 14.1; 14.5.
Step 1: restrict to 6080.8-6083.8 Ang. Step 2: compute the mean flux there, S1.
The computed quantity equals 14.6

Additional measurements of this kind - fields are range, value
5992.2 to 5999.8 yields 14.9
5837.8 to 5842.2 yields 14.8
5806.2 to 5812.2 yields 15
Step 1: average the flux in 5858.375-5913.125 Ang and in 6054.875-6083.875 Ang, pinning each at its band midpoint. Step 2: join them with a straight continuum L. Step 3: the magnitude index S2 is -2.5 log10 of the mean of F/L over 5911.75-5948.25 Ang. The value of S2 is -0.05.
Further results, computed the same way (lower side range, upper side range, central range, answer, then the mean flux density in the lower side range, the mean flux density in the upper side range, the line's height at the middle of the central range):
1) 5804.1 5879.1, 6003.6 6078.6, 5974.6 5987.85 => 0.024 mag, 14.6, 14.6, 14.6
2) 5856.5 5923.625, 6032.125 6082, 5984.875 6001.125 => -0.045 mag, 13.5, 14.7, 14.2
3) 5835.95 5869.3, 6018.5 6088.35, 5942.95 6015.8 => 0.021 mag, 14.4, 14.7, 14.6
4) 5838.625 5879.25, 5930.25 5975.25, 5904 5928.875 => 0.003 mag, 14.3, 14.2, 14.2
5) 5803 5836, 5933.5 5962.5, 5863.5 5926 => 0.080 mag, 15.1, 14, 14.5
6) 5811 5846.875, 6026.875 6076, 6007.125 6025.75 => 0.040 mag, 15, 14.8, 14.8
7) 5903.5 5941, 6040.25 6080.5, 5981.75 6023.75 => 0.000 mag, 14.3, 14.6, 14.5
